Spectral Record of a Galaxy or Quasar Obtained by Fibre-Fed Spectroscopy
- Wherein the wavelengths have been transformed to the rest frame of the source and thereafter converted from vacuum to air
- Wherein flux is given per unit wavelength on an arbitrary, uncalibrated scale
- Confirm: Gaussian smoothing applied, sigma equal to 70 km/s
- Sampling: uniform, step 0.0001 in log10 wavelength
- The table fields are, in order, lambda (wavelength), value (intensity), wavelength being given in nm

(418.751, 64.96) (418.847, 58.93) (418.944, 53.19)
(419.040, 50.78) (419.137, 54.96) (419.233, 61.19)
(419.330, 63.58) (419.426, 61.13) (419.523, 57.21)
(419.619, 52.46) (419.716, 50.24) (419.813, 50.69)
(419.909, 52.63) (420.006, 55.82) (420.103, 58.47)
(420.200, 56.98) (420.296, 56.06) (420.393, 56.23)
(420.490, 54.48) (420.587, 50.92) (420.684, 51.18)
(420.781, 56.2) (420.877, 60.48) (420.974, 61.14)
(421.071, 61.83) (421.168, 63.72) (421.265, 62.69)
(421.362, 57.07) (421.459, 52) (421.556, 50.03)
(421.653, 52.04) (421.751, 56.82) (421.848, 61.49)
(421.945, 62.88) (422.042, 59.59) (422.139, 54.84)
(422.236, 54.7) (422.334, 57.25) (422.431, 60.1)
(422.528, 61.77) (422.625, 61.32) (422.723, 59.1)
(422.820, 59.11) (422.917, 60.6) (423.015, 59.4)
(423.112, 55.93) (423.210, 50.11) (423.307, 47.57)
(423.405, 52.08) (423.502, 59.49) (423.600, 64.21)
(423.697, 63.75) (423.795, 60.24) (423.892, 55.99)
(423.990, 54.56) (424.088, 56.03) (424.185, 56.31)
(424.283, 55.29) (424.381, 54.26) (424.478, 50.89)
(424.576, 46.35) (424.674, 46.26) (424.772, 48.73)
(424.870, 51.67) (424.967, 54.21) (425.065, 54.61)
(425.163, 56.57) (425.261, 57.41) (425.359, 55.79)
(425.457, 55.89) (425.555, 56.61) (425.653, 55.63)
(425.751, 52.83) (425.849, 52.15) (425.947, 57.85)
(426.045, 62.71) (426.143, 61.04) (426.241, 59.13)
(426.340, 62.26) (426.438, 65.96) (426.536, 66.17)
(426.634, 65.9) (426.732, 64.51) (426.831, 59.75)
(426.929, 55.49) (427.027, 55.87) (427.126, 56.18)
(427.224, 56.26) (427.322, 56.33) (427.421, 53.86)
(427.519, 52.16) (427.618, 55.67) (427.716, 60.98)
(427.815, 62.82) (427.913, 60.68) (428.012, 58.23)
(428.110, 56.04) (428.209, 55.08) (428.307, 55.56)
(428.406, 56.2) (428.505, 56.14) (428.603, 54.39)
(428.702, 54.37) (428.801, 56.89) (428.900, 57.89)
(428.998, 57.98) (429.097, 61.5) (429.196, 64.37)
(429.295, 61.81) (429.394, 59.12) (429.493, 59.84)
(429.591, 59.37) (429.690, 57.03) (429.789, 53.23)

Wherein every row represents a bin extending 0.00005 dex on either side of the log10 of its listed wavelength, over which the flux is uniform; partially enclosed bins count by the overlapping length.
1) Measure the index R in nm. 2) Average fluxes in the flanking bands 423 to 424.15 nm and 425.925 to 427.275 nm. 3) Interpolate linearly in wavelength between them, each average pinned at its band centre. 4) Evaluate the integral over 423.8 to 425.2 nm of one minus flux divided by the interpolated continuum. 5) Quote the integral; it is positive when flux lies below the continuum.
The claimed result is 0.11 nm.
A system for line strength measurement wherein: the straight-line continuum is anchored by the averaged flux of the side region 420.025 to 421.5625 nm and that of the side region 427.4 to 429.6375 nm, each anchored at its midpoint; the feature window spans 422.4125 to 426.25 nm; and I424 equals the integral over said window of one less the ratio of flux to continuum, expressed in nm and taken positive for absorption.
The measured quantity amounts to 0.09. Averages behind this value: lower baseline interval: 57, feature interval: 56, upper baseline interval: 57.9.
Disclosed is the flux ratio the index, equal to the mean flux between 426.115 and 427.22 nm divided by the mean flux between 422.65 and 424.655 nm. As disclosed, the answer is 1.09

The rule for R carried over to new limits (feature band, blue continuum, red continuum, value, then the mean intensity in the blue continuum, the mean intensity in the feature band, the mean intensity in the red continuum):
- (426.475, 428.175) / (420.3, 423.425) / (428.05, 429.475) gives -0.032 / 57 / 58.7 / 57.7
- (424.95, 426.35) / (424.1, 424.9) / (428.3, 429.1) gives -0.108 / 51.4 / 56.9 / 56.5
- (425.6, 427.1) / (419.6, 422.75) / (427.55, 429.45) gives -0.053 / 56.8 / 59.7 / 58.1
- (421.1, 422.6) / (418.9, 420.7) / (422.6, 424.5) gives -0.048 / 55.2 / 57.9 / 56.8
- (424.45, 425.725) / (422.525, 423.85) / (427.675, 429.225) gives 0.107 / 58.1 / 53.1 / 58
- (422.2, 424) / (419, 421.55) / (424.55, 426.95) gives -0.033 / 56.5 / 57.8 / 57.1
